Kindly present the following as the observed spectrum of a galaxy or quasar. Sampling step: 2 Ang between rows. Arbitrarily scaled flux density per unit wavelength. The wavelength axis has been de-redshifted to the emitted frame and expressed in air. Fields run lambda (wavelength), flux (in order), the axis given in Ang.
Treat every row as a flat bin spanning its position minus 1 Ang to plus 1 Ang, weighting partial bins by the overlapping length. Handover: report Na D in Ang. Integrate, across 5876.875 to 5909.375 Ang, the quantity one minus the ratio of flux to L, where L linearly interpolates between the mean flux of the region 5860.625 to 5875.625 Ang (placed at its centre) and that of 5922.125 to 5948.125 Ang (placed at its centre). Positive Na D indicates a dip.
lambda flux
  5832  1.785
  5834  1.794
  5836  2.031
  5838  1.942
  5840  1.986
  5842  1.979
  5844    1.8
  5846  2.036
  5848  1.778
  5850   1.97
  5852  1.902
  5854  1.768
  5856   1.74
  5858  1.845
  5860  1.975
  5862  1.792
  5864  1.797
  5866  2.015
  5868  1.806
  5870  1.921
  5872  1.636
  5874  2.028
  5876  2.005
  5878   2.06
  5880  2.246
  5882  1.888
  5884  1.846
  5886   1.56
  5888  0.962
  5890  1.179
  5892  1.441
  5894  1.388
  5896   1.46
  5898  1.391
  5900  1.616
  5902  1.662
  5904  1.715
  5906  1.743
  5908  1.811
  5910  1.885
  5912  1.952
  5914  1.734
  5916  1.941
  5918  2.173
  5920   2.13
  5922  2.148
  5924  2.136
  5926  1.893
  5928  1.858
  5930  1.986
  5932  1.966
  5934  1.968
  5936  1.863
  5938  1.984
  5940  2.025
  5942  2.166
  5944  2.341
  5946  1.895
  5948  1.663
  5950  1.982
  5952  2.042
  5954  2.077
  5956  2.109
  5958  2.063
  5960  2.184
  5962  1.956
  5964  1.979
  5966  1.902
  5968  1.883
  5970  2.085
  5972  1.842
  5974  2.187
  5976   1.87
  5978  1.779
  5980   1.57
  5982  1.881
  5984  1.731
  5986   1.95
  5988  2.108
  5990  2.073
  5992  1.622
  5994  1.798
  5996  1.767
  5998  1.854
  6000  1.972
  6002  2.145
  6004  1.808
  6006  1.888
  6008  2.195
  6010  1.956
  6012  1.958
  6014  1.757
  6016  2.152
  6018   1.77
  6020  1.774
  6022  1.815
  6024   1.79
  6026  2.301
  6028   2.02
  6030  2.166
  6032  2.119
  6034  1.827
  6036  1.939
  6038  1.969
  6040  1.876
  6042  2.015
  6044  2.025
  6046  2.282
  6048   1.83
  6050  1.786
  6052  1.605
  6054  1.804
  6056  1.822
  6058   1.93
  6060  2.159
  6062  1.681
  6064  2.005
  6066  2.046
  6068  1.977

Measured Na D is 4.9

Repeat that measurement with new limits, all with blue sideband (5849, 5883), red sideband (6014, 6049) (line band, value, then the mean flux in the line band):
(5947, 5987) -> 0.2 Ang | 1.94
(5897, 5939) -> 1.0 Ang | 1.88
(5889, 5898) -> 2.6 Ang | 1.37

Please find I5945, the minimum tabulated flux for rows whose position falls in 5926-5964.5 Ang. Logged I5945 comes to 1.663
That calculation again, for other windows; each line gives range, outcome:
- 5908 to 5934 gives 1.734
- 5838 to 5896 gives 0.962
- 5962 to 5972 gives 1.842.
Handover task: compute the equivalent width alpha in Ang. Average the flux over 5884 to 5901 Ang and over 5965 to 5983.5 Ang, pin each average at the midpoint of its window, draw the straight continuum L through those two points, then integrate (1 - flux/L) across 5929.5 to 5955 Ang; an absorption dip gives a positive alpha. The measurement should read -4.5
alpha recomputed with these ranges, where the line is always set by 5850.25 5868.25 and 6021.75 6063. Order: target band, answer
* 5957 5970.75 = -0.7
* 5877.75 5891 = 1.5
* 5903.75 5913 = 0.2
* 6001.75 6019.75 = -0.1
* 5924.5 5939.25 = -0.4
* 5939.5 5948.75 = -0.6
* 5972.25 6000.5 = 0.7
